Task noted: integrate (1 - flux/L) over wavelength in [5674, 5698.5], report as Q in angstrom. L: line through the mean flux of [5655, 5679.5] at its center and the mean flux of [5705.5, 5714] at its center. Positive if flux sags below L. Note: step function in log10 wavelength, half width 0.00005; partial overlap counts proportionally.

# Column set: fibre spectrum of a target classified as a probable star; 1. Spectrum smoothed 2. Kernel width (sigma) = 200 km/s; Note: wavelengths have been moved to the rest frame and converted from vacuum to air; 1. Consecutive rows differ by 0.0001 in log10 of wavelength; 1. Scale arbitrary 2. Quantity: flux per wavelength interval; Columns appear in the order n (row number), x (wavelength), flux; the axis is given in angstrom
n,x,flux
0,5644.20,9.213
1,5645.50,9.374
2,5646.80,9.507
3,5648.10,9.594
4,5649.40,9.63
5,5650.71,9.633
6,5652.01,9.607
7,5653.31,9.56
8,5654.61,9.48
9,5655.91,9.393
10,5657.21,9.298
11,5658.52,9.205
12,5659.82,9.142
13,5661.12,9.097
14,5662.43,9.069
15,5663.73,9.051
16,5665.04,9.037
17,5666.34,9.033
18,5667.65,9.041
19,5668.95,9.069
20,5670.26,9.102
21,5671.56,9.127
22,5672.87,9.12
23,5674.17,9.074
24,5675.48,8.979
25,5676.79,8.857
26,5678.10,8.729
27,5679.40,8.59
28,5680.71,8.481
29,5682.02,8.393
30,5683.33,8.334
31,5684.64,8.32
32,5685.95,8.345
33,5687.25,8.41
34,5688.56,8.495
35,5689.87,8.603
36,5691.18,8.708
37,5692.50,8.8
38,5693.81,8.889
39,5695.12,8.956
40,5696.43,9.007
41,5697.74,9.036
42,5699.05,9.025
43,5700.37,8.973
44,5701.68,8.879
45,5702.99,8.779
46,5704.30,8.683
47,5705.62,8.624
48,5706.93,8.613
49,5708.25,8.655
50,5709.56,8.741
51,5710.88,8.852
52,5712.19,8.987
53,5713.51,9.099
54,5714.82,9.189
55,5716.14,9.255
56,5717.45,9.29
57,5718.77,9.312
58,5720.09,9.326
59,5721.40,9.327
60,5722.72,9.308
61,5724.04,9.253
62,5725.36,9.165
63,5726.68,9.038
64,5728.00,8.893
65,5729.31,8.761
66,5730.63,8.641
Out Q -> 0.7 angstrom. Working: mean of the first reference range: 9.07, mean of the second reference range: 8.8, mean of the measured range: 8.68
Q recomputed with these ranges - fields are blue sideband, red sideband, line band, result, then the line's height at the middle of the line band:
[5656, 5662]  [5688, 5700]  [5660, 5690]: 0.75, 9.03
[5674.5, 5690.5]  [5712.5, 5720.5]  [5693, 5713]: 0.25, 8.96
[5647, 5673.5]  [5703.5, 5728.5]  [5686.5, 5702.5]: 0.54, 9.12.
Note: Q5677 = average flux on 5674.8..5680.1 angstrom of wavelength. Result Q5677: 8.78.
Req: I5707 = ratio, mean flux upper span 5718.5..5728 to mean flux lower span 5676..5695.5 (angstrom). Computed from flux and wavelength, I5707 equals 1.1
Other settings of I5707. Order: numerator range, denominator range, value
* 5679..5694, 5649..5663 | 0.91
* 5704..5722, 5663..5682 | 1.01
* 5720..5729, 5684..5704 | 1.05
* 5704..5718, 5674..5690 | 1.04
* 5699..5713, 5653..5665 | 0.95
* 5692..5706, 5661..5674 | 0.98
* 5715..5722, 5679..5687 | 1.11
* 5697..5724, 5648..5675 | 0.97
